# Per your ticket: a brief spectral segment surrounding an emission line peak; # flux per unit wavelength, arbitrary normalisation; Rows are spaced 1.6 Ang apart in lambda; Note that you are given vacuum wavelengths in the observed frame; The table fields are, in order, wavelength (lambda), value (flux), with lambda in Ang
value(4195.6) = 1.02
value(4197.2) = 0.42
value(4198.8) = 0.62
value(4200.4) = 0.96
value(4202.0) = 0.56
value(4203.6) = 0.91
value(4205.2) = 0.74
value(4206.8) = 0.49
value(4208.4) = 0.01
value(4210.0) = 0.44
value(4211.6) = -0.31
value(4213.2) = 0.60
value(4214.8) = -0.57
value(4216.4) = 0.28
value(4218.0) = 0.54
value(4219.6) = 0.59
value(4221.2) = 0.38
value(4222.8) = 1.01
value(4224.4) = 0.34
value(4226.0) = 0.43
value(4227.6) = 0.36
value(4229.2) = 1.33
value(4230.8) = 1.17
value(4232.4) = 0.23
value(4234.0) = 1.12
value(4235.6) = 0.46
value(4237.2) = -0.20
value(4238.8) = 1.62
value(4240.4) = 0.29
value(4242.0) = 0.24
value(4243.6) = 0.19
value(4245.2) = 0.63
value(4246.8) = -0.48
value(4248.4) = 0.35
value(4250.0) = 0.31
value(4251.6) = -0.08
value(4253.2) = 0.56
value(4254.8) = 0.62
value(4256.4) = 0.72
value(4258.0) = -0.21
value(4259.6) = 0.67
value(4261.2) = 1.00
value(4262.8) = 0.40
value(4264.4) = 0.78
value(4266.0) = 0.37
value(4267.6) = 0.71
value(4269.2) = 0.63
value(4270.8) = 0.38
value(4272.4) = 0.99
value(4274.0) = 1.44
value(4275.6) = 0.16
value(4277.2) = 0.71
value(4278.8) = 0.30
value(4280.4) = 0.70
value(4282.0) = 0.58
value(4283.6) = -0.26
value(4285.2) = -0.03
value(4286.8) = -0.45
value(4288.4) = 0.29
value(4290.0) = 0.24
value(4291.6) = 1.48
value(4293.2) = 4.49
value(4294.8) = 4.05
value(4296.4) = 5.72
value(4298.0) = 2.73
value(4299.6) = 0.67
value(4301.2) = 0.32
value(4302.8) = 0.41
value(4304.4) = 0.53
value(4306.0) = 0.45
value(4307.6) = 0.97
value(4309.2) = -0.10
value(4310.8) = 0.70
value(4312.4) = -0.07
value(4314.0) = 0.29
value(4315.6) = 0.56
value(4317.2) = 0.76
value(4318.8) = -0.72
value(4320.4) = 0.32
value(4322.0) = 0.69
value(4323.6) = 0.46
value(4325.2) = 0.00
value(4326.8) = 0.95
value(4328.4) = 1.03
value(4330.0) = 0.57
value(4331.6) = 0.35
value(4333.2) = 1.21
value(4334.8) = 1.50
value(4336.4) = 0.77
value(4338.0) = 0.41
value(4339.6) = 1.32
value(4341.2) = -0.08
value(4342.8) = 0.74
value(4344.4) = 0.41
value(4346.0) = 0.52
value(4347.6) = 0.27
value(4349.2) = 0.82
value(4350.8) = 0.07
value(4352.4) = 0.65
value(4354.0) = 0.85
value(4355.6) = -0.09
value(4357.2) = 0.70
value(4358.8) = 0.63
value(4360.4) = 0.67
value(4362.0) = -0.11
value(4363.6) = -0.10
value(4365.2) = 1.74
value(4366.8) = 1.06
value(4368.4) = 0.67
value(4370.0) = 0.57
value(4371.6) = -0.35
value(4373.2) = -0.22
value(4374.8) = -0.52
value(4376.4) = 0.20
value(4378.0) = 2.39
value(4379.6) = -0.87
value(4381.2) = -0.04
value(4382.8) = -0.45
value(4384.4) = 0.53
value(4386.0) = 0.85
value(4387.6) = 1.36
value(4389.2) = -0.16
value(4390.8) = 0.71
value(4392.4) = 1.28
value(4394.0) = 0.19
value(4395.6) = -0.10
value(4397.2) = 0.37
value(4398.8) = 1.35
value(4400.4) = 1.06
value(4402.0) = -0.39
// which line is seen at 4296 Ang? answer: [O II] 3727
